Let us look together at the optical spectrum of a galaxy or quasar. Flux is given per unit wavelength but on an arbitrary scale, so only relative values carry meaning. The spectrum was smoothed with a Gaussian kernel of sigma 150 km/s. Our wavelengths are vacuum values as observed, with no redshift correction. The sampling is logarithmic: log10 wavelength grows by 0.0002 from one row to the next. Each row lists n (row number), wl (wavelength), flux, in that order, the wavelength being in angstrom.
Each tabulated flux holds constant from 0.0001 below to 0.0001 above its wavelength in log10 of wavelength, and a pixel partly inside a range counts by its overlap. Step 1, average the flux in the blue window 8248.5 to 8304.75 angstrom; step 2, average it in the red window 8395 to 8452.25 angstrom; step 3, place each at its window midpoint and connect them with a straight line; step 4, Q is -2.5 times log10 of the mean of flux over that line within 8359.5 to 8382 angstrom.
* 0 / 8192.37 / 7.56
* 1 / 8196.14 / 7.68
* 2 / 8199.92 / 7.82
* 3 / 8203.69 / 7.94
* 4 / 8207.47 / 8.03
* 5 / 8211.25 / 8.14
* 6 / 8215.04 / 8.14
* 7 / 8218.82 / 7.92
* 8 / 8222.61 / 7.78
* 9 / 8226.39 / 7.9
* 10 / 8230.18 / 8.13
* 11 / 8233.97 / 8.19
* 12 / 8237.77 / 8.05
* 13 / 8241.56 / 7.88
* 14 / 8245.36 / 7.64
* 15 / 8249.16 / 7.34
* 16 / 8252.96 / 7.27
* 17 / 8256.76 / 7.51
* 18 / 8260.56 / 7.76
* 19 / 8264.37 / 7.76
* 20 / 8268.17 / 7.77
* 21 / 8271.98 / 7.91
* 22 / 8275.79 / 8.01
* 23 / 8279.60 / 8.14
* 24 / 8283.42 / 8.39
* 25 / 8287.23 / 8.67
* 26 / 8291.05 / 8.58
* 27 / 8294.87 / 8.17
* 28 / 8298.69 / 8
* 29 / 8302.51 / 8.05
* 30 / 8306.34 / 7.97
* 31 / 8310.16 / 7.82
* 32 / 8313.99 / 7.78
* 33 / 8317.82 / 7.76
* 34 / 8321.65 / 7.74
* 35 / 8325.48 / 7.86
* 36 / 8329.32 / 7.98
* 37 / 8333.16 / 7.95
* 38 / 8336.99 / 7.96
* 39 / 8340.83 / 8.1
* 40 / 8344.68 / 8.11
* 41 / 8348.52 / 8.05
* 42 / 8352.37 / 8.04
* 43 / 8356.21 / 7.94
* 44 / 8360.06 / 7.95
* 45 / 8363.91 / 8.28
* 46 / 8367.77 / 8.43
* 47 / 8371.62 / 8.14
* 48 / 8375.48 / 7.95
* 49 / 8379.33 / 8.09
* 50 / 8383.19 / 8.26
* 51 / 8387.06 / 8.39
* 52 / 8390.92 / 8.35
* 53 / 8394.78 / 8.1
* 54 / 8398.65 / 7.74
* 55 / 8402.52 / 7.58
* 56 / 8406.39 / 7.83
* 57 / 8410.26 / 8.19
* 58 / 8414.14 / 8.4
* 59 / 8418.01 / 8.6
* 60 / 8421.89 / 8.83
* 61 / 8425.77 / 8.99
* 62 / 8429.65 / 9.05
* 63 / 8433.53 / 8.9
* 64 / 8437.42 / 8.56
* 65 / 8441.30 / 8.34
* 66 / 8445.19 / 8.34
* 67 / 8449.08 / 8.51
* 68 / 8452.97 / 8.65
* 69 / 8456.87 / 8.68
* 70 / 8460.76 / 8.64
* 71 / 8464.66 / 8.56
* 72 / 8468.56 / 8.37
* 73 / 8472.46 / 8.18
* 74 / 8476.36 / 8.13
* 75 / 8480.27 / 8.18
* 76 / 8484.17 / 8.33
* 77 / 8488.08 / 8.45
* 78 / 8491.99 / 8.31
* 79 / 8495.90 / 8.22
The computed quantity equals 0.01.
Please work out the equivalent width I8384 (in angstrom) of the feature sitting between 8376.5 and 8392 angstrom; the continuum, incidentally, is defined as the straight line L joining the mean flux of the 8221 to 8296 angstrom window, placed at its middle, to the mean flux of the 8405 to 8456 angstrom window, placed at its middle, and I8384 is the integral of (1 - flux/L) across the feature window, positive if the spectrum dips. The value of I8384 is 0.3 angstrom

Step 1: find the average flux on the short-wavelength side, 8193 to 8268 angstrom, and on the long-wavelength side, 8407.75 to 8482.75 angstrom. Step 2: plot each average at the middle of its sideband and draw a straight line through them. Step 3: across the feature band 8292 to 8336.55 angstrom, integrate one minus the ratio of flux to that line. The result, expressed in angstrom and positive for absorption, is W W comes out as 0.9 angstrom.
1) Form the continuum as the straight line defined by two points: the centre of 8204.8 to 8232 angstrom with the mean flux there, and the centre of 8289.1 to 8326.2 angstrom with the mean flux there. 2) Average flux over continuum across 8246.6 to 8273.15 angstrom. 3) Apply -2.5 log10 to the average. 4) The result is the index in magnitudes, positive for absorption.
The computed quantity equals 0.053 mag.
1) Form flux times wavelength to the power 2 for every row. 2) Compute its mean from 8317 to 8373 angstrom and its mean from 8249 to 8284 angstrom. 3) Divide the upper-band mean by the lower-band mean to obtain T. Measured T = 1.05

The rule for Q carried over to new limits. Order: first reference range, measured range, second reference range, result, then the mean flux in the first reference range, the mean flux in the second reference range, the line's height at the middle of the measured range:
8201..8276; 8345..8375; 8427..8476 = 0.019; 7.85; 8.56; 8.25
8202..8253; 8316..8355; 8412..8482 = 0.036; 7.9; 8.55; 8.22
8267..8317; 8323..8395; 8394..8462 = 0.022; 8.09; 8.44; 8.27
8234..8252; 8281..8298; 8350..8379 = -0.070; 7.75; 8.1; 7.88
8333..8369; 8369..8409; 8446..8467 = 0.028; 8.08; 8.59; 8.26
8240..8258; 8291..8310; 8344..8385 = -0.041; 7.52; 8.11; 7.78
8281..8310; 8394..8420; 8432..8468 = 0.054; 8.23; 8.56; 8.47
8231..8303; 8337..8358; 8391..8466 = 0.021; 7.95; 8.44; 8.2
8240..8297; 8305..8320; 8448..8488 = 0.028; 7.92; 8.42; 8.03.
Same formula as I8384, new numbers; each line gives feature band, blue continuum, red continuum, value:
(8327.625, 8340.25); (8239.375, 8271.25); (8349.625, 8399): 0.0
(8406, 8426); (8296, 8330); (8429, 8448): 0.0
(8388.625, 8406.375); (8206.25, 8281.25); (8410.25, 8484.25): 0.9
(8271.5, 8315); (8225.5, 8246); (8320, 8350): -0.9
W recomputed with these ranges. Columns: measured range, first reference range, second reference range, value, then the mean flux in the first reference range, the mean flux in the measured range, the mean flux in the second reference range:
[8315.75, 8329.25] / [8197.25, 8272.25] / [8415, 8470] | 0.6 angstrom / 7.84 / 7.81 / 8.64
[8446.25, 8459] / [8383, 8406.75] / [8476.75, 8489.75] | -0.6 angstrom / 8.03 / 8.6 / 8.29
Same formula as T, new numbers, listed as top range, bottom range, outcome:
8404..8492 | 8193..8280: 1.14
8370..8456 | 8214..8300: 1.09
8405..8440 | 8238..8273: 1.17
